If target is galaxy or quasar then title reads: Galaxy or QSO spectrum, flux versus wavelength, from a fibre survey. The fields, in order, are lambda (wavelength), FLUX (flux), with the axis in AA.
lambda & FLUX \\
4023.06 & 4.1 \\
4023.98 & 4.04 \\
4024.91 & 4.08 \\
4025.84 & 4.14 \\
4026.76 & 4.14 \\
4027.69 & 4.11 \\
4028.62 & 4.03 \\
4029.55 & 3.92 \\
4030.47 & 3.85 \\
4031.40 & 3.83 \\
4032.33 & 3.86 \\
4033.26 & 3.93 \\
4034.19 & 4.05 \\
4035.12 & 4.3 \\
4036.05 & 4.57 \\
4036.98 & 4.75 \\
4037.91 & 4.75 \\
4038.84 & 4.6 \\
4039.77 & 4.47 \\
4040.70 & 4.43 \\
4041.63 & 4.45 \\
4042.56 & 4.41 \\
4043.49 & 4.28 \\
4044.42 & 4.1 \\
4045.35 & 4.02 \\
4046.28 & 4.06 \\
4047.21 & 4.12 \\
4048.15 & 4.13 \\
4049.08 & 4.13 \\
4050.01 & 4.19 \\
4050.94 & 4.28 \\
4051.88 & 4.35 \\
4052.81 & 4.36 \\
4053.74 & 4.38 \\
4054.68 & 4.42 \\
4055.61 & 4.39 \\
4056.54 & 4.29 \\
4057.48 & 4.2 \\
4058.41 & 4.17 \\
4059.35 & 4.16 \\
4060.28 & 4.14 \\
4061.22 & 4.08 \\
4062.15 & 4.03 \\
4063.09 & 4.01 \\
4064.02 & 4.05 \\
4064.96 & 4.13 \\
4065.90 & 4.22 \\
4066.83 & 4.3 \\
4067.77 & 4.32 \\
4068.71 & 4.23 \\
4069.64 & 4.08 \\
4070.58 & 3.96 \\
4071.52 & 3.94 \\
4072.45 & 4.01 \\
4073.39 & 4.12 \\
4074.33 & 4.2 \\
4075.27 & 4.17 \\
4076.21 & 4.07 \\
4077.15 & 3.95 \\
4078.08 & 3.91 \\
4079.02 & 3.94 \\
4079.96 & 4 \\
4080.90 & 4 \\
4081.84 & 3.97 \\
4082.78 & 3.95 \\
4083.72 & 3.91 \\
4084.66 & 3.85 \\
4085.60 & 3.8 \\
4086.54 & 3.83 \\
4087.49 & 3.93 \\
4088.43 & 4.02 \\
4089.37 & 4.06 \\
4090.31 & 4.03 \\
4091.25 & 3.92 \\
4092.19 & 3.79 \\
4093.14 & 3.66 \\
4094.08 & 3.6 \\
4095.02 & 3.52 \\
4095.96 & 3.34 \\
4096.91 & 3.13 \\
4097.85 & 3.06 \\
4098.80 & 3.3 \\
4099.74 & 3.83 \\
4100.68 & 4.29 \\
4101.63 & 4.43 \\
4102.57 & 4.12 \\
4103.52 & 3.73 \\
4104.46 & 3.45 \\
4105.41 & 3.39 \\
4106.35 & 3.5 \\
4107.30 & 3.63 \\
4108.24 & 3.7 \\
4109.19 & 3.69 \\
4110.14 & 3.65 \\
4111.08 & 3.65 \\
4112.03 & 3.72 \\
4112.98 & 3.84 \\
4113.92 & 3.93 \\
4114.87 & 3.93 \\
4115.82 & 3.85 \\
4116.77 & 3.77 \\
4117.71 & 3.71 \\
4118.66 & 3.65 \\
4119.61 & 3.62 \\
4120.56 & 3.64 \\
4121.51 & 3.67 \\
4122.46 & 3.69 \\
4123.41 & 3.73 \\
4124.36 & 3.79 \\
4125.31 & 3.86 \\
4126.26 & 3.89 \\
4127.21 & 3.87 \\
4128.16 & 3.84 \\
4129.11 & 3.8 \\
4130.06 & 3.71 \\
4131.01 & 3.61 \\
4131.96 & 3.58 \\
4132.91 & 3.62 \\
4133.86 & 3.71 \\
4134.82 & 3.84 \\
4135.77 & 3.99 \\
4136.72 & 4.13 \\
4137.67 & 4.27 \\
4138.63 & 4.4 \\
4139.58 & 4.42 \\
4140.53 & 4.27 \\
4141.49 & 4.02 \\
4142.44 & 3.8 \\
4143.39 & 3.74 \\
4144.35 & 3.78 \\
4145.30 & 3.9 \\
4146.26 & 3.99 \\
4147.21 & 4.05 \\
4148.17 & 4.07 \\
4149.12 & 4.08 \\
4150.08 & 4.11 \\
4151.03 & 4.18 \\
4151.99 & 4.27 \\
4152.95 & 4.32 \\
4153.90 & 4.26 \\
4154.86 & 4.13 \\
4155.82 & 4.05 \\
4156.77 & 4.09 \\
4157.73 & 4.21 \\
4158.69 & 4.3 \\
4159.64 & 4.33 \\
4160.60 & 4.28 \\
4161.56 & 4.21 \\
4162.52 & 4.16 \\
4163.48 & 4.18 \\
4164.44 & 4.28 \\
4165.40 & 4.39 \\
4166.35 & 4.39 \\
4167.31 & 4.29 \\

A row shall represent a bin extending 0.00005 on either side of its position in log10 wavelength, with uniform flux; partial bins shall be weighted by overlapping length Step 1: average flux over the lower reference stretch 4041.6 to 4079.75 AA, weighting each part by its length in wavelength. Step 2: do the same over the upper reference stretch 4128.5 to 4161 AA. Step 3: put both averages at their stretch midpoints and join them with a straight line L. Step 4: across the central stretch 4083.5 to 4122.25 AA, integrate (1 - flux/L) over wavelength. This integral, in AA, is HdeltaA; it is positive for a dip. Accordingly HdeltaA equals 3.46 AA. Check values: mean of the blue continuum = 4.16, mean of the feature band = 3.73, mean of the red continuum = 4.04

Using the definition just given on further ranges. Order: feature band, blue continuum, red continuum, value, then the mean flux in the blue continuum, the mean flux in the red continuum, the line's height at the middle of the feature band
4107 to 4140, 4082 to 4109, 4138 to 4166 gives 1.1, 3.74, 4.15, 3.94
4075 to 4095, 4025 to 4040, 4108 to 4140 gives 0.3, 4.2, 3.82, 3.98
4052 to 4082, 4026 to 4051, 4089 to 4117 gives -1.1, 4.21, 3.72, 3.99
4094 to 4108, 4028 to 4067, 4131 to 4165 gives 1.8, 4.22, 4.08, 4.14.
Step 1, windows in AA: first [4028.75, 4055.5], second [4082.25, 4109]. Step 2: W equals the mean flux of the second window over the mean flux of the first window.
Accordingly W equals 0.88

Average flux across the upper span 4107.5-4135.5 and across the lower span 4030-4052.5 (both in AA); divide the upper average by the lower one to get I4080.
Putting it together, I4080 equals 0.88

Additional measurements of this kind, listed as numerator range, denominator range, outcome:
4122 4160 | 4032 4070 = 0.94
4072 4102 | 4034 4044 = 0.86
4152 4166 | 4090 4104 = 1.14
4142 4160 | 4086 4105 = 1.09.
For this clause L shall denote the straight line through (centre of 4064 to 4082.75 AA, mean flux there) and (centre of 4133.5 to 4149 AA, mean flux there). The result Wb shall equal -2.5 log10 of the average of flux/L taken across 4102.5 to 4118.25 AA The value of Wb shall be 0.095 mag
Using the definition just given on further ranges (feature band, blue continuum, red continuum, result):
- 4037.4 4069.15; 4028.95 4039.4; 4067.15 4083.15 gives -0.03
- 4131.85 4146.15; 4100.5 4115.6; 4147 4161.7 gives 0.02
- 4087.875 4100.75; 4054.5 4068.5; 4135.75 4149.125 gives 0.13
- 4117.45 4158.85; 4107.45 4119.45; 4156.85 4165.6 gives 0.02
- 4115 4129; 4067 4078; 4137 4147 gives 0.09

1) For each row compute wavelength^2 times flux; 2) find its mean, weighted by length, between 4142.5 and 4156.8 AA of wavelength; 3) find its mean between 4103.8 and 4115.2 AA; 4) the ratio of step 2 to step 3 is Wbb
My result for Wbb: 1.1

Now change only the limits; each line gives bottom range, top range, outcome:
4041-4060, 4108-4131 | 0.91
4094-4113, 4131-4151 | 1.11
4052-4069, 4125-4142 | 0.97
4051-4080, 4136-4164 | 1.04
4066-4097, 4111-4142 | 1.00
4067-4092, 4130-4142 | 1.02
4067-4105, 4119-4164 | 1.05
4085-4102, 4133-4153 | 1.11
